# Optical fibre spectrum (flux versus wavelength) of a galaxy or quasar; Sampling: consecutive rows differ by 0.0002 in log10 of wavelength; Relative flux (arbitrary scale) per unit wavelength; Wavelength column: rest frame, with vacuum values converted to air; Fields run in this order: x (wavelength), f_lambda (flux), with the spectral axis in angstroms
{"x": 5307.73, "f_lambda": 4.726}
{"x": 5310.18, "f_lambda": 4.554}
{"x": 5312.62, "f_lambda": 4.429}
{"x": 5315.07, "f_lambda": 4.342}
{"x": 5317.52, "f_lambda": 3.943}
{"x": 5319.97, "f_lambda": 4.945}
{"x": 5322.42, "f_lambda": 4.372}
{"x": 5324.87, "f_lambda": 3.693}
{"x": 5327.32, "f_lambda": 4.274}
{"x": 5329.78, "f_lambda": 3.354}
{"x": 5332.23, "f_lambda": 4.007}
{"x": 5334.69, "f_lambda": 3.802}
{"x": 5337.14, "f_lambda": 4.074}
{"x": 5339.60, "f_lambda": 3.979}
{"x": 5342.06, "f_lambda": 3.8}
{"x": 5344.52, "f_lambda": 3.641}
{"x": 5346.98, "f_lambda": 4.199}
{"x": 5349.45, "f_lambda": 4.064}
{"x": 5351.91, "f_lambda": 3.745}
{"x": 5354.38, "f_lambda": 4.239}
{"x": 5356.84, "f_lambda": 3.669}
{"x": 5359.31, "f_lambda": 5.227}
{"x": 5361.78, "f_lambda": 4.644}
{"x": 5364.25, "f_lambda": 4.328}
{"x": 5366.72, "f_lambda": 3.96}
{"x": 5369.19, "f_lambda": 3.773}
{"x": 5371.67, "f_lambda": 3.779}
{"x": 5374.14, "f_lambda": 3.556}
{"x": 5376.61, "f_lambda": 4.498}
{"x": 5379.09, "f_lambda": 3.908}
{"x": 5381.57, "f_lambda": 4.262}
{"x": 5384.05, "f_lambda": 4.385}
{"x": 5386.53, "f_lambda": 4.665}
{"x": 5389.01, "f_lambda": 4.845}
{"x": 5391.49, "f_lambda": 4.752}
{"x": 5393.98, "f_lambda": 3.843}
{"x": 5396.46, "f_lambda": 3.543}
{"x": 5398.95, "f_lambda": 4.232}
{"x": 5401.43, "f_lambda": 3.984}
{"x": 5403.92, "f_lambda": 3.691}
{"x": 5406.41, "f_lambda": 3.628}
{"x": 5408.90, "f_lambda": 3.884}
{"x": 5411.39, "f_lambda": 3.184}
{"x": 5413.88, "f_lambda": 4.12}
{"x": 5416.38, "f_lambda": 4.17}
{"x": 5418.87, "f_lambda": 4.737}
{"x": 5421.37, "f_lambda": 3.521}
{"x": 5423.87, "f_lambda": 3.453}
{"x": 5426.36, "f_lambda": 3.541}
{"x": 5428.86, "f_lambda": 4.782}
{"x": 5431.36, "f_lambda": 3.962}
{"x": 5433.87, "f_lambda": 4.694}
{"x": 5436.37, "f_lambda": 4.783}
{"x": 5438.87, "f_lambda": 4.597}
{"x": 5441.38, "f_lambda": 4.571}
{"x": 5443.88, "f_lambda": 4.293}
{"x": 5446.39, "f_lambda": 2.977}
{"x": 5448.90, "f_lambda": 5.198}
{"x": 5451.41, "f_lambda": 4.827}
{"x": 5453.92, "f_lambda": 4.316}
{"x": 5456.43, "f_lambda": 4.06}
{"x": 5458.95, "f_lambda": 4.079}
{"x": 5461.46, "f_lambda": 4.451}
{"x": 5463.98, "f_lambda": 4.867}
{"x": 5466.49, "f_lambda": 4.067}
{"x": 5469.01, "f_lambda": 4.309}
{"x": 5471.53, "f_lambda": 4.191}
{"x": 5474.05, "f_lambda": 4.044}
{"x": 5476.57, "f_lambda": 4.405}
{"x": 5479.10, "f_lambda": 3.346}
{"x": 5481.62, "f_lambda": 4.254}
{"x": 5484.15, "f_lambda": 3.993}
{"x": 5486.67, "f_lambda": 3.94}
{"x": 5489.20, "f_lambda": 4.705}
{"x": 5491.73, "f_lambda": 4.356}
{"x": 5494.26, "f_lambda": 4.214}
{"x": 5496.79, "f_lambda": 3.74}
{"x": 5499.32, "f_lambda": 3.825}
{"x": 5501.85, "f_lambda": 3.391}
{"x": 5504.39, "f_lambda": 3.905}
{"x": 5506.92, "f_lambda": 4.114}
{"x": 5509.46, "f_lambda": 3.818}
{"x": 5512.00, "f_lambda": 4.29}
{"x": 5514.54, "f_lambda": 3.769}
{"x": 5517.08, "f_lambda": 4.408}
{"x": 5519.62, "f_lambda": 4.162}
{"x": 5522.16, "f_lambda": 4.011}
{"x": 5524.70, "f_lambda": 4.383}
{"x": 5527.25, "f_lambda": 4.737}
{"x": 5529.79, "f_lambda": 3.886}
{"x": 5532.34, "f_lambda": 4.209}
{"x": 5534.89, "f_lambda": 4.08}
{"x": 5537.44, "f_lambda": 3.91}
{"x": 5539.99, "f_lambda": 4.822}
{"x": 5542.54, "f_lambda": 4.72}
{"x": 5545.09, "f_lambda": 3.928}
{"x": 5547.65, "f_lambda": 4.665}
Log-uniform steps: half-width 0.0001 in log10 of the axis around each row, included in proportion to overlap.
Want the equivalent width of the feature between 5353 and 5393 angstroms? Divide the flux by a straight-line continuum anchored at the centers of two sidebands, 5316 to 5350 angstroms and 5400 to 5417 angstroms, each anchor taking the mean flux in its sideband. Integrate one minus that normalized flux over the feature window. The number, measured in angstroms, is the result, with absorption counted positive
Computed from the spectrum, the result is -3.9 angstroms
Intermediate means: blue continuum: 4.01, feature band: 4.28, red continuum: 3.8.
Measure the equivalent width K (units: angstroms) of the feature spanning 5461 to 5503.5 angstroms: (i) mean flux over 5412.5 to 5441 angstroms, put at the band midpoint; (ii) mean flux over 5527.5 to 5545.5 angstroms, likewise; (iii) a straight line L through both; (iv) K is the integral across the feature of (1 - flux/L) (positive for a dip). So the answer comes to 1.3 angstroms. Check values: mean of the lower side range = 4.22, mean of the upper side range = 4.27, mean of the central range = 4.11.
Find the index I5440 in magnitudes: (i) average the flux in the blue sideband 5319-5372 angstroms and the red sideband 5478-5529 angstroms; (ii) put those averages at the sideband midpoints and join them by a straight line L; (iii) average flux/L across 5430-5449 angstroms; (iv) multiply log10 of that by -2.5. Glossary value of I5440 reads -0.07 mag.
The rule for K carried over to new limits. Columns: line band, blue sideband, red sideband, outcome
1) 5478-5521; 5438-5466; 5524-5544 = 3.33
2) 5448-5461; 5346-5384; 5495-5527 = -1.33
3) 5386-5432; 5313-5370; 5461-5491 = 1.49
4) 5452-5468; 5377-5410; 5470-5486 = -1.06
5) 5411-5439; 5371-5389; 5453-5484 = 0.40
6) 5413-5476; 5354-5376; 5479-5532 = -2.50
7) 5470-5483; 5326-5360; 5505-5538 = 0.15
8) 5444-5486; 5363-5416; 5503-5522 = -1.64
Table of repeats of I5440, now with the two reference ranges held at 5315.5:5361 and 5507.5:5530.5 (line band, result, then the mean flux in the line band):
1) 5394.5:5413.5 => 0.10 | 3.76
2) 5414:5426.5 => 0.05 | 3.94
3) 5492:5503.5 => 0.08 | 3.84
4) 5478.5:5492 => 0.01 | 4.12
